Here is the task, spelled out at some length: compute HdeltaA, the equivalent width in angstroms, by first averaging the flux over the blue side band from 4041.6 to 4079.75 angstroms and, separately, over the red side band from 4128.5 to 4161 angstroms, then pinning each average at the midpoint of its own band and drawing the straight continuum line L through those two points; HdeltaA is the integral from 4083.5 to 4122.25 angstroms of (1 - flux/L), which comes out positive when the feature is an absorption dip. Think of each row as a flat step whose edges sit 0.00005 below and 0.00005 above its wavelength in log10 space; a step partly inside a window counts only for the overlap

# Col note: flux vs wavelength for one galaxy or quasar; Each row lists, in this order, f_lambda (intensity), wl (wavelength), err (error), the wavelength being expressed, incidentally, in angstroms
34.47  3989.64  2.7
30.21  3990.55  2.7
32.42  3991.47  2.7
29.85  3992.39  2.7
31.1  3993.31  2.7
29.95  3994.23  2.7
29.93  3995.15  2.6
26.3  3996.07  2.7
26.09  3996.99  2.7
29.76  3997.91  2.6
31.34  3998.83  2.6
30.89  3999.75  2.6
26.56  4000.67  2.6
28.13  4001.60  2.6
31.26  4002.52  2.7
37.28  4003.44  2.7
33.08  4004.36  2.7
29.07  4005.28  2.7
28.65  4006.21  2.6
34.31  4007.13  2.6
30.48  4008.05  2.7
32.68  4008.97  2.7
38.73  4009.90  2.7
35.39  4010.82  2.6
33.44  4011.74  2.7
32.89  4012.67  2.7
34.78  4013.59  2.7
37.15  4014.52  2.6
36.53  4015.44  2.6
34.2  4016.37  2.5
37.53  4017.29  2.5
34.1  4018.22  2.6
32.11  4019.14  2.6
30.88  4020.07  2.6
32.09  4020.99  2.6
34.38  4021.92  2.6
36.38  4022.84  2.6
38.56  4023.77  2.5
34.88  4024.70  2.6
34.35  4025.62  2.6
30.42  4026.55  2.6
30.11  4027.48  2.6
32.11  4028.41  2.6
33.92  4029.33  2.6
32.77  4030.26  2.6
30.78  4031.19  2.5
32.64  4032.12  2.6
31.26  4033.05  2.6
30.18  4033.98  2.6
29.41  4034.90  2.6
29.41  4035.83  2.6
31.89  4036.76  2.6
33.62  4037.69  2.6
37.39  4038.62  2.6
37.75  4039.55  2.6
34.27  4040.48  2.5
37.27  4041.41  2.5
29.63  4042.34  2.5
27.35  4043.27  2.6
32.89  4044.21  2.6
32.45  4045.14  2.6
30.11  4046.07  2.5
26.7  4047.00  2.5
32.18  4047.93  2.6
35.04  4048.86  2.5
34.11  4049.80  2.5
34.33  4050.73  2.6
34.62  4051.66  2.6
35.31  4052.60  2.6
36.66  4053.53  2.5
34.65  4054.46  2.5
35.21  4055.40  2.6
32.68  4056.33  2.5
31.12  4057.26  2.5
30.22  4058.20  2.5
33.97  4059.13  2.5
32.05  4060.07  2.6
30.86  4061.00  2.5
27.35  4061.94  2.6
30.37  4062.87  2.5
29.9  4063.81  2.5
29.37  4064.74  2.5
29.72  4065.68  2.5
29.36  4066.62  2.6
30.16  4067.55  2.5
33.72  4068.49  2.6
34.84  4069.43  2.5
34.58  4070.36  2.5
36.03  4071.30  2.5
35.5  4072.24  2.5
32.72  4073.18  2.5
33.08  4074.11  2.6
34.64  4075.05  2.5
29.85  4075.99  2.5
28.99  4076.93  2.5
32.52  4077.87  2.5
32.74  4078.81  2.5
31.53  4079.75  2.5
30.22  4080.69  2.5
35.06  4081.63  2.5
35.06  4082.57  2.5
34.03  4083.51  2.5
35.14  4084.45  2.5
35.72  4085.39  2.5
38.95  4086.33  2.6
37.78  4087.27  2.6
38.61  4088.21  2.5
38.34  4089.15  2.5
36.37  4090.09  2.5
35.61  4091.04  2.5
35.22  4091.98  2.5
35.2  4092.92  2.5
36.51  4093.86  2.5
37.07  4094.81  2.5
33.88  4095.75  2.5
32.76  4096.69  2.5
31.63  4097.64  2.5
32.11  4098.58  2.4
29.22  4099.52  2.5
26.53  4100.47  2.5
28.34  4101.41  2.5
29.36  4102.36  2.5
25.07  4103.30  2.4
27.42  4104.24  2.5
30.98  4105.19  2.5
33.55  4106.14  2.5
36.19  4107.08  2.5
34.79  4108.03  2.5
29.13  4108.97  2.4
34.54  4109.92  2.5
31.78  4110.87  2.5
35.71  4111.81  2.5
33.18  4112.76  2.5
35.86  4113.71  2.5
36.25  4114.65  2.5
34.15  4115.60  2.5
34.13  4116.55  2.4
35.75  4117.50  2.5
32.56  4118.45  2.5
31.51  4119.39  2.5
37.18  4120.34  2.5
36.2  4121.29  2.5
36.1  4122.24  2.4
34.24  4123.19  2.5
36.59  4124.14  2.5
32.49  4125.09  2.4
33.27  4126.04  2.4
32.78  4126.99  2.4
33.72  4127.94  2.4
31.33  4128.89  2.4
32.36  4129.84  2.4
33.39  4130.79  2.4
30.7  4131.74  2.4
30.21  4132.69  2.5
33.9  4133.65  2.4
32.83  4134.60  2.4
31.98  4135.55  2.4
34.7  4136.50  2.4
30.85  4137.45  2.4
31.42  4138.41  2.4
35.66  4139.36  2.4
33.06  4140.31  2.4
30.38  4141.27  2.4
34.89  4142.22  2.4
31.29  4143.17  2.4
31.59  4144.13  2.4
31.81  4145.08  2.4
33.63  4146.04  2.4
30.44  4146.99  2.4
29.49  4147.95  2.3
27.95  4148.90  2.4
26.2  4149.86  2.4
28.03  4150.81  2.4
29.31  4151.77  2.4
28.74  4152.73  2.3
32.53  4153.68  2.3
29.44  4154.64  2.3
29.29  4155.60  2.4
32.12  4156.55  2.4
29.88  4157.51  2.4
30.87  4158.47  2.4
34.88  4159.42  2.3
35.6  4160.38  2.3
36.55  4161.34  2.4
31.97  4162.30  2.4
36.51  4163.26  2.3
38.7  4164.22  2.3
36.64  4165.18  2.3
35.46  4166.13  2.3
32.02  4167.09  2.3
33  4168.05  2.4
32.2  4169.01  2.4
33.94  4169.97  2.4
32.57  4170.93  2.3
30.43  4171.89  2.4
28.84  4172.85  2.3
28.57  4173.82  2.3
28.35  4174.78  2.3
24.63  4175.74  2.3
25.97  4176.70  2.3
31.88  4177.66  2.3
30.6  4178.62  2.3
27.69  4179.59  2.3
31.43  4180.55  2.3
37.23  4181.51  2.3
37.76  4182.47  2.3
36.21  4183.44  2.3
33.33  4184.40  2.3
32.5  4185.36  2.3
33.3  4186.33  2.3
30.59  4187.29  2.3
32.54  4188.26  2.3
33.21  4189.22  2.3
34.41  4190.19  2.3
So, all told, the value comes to -2.3 angstroms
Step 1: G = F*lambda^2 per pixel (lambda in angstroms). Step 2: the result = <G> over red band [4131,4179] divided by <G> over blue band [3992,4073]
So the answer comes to 1.04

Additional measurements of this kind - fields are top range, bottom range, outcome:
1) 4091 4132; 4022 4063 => 1.05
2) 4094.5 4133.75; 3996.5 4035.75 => 1.05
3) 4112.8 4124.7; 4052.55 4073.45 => 1.11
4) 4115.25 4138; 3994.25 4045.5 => 1.08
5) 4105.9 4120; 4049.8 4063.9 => 1.07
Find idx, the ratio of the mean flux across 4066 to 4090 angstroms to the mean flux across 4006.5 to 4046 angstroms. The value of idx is 1.0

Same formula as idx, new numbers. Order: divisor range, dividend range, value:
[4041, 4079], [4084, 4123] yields 1.05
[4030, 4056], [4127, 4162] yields 0.97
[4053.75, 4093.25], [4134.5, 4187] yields 0.96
